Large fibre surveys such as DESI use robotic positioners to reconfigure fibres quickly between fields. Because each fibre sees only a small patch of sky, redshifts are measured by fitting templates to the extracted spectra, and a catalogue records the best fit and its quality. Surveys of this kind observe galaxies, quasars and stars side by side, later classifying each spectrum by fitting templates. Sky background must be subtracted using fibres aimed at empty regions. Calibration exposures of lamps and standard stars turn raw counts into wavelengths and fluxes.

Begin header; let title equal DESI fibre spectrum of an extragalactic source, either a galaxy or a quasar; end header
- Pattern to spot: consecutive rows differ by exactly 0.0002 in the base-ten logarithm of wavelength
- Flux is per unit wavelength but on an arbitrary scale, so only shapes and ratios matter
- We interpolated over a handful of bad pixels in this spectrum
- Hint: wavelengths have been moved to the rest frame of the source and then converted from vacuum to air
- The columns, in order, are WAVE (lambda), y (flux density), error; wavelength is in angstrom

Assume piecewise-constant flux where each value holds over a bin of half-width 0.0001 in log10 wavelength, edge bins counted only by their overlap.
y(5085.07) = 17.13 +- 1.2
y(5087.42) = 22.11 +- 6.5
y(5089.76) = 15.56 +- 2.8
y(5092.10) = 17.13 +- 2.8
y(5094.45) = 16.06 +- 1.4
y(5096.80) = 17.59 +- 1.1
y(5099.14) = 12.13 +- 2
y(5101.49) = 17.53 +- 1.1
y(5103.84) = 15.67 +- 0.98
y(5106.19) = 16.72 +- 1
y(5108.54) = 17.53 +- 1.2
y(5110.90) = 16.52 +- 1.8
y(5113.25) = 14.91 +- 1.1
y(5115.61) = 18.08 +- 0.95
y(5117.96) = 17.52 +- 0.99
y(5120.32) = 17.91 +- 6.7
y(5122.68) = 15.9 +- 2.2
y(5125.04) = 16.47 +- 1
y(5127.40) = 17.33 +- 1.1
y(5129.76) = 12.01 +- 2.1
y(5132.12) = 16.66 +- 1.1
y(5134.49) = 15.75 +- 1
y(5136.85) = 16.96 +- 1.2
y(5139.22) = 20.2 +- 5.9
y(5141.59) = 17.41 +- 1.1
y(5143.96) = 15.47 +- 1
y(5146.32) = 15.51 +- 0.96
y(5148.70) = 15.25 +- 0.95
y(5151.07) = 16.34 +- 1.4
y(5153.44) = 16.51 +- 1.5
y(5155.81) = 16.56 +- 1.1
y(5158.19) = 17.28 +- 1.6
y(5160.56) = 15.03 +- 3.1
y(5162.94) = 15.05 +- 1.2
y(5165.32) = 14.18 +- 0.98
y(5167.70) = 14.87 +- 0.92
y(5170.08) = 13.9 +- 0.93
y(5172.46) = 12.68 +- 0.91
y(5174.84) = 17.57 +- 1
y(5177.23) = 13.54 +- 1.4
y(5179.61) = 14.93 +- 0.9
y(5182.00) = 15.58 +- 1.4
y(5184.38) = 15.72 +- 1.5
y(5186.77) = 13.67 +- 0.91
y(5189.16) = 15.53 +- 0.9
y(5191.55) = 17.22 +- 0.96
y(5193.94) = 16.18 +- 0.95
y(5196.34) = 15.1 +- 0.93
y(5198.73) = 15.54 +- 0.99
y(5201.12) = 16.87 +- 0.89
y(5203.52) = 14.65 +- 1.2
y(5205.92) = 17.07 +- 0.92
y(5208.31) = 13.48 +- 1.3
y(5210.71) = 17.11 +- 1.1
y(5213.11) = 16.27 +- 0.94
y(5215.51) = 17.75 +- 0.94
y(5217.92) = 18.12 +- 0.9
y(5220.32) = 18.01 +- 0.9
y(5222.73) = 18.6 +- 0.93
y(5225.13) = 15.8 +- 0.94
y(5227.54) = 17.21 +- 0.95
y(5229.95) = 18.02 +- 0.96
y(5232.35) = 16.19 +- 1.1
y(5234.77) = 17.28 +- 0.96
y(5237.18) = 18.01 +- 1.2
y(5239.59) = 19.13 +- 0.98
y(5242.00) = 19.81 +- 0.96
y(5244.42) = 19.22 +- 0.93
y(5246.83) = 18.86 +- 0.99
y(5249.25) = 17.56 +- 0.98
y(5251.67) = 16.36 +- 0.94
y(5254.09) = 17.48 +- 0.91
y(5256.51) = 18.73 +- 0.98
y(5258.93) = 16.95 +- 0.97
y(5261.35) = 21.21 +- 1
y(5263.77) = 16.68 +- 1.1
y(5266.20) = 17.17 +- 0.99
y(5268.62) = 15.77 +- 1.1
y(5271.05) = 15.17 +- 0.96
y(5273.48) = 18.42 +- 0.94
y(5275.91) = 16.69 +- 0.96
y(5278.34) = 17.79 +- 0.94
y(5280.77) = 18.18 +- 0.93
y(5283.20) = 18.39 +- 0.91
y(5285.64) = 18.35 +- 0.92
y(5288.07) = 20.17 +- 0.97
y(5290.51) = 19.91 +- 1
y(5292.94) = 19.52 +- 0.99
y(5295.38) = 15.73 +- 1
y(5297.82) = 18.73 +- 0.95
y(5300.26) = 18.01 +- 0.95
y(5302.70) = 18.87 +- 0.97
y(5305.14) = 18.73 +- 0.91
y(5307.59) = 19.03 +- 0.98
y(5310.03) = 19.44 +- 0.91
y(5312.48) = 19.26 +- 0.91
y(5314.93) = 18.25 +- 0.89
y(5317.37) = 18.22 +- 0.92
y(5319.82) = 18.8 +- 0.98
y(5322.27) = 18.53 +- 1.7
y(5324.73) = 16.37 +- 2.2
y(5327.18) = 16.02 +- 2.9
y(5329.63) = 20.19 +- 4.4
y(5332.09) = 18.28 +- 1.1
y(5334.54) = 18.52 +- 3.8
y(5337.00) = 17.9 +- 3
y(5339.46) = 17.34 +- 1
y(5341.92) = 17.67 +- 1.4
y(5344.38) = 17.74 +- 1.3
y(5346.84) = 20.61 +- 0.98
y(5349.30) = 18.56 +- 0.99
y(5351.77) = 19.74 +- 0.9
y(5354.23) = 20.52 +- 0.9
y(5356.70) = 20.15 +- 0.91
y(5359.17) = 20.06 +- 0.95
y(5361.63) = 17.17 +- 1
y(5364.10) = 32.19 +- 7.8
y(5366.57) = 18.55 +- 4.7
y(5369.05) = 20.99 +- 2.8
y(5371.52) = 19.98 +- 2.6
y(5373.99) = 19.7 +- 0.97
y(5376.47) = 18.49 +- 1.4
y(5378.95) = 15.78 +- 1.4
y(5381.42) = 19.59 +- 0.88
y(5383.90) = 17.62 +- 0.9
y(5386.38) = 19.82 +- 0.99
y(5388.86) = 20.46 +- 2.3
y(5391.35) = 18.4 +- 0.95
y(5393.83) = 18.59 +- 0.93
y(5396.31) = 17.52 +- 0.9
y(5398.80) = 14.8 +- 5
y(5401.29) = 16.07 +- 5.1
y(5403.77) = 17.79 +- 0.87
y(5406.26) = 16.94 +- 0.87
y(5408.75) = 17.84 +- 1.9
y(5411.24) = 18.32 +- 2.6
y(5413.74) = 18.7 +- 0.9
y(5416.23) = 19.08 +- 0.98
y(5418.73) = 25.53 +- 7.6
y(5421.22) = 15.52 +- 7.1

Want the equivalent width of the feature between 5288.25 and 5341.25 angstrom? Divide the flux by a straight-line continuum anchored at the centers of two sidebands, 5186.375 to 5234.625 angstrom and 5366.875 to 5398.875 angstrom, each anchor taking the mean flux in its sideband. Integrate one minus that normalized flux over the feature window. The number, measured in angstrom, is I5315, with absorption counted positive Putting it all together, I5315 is -1.65 angstrom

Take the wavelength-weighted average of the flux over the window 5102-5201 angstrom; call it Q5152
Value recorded 15.9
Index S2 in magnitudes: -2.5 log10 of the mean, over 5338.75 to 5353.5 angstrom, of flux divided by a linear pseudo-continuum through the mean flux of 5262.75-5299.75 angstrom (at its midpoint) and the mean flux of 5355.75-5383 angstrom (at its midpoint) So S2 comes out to 0.048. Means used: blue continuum 17.8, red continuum 20.2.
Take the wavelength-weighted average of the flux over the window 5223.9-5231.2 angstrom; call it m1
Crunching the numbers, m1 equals 17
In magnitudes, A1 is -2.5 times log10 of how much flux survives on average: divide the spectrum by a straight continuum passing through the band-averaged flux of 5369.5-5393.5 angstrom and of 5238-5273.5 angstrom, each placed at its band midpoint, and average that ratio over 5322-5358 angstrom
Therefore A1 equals 0.00 mag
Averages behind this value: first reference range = 17.9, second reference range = 18.9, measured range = 18.5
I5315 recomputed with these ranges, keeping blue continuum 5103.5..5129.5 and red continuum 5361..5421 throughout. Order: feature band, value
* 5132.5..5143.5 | -0.35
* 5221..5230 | 0.13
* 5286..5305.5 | -0.46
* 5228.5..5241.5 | -0.08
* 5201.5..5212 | 1.07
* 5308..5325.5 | -0.04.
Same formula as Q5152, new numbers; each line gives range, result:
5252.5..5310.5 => 18.1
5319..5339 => 18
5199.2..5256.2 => 17.3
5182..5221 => 16.1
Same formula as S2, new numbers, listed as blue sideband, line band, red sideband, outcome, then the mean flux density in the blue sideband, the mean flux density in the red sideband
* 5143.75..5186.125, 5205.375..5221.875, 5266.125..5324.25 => -0.03 mag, 15.3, 18.2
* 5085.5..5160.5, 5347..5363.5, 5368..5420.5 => -0.09 mag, 16.6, 18.6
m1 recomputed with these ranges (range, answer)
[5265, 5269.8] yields 16.5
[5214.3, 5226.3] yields 17.7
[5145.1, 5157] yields 16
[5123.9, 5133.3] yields 15.6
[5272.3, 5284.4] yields 17.9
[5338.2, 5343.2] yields 17.5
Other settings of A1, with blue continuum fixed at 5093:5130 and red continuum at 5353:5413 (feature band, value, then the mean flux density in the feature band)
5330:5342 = 0.03 mag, 18.1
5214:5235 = 0.00 mag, 17.4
